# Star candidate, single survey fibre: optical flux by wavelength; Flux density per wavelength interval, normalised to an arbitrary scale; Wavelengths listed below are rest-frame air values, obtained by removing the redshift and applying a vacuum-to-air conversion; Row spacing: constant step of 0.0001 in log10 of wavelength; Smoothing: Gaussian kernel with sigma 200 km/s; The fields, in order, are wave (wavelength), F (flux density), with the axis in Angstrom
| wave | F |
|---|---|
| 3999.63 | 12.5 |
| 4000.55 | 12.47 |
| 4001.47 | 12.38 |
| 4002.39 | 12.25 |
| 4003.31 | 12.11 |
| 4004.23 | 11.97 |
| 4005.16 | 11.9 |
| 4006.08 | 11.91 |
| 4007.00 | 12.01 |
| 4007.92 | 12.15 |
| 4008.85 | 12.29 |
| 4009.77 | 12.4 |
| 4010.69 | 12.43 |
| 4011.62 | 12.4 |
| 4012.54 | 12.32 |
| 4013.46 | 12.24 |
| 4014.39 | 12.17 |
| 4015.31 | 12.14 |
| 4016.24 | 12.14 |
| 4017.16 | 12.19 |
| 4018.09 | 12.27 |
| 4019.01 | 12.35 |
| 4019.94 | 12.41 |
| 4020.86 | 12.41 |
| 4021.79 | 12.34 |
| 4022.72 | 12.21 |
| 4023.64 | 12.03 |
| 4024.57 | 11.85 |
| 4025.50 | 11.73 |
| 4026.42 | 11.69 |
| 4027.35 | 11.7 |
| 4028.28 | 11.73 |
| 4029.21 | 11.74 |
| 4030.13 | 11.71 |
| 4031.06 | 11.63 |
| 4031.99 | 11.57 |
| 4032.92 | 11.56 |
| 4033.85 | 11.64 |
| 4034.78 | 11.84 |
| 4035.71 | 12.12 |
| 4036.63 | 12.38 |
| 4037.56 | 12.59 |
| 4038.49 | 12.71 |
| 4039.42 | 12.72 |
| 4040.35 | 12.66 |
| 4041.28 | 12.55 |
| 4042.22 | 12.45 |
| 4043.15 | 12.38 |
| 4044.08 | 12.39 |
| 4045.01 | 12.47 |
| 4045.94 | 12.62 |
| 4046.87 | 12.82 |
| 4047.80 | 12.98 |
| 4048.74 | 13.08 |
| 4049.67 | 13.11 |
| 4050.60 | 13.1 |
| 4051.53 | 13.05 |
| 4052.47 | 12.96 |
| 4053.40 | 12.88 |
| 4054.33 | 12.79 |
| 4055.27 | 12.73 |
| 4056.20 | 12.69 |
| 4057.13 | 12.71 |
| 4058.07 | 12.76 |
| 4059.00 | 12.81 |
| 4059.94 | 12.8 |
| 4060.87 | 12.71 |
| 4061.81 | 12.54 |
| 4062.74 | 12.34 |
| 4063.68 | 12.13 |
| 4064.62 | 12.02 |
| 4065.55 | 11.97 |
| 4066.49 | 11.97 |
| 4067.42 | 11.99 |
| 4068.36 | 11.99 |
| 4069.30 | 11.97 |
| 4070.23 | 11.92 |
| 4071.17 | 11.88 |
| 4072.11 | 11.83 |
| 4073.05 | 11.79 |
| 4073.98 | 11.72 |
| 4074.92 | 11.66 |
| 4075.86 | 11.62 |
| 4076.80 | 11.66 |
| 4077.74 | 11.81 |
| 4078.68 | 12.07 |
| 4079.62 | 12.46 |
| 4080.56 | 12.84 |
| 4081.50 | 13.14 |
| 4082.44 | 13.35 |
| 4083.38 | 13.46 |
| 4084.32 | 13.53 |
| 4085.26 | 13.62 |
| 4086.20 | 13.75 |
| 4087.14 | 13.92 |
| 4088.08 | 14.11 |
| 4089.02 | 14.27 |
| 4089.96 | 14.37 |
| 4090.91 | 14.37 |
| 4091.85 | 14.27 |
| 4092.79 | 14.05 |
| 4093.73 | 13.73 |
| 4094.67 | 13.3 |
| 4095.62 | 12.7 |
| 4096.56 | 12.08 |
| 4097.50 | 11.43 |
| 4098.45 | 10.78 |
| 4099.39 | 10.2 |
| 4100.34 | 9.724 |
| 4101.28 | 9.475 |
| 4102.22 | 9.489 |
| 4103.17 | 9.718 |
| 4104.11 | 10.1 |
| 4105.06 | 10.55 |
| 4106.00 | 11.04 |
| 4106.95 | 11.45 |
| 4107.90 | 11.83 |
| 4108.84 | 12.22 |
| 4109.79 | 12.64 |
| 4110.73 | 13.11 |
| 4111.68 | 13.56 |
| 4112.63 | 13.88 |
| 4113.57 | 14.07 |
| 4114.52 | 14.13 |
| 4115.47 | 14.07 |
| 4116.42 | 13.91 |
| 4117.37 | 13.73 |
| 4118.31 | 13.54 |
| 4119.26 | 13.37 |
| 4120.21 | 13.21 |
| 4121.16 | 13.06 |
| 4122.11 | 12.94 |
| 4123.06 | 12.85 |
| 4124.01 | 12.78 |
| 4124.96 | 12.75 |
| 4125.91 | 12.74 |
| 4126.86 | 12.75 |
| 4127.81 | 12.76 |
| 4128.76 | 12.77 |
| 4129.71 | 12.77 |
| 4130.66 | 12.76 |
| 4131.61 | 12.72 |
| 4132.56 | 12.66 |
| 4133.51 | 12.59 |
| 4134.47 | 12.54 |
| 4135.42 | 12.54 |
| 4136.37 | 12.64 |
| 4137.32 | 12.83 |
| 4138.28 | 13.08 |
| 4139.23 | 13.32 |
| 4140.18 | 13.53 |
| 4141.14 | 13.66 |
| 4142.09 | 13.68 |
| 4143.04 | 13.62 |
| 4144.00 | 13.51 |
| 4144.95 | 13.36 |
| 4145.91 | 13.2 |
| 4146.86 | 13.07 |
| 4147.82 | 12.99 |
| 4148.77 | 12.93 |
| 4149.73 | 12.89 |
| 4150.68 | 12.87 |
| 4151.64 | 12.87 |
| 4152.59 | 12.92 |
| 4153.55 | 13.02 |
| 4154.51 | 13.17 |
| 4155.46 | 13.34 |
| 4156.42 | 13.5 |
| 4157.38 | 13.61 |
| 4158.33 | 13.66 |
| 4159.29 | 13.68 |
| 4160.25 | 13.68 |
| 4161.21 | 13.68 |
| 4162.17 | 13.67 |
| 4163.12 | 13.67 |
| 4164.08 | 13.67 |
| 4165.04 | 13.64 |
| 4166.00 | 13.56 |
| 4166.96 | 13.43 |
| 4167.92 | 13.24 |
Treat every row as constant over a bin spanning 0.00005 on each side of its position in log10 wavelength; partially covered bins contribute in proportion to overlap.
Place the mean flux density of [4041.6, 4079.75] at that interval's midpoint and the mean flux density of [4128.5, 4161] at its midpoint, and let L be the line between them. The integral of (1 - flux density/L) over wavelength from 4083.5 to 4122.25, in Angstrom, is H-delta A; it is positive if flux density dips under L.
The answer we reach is 0.2 Angstrom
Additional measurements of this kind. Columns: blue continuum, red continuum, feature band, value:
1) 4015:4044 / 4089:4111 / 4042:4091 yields -2.8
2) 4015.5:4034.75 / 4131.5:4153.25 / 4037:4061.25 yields -1.2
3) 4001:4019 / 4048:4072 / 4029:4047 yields 0.2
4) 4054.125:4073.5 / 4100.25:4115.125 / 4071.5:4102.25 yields -1.4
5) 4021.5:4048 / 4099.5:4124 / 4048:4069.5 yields -0.7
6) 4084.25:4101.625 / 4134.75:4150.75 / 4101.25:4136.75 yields 1.2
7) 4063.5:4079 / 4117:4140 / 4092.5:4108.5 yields 1.5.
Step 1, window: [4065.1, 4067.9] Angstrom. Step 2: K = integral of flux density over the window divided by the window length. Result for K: 12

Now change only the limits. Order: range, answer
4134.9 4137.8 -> 12.7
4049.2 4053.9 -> 13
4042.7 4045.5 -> 12.4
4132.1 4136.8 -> 12.6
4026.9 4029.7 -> 11.7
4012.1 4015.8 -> 12.2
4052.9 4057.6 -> 12.8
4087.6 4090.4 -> 14.3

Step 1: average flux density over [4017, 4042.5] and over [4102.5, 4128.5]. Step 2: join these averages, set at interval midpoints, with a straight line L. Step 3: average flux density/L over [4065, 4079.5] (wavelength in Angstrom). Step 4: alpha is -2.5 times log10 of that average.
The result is 0.05 mag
